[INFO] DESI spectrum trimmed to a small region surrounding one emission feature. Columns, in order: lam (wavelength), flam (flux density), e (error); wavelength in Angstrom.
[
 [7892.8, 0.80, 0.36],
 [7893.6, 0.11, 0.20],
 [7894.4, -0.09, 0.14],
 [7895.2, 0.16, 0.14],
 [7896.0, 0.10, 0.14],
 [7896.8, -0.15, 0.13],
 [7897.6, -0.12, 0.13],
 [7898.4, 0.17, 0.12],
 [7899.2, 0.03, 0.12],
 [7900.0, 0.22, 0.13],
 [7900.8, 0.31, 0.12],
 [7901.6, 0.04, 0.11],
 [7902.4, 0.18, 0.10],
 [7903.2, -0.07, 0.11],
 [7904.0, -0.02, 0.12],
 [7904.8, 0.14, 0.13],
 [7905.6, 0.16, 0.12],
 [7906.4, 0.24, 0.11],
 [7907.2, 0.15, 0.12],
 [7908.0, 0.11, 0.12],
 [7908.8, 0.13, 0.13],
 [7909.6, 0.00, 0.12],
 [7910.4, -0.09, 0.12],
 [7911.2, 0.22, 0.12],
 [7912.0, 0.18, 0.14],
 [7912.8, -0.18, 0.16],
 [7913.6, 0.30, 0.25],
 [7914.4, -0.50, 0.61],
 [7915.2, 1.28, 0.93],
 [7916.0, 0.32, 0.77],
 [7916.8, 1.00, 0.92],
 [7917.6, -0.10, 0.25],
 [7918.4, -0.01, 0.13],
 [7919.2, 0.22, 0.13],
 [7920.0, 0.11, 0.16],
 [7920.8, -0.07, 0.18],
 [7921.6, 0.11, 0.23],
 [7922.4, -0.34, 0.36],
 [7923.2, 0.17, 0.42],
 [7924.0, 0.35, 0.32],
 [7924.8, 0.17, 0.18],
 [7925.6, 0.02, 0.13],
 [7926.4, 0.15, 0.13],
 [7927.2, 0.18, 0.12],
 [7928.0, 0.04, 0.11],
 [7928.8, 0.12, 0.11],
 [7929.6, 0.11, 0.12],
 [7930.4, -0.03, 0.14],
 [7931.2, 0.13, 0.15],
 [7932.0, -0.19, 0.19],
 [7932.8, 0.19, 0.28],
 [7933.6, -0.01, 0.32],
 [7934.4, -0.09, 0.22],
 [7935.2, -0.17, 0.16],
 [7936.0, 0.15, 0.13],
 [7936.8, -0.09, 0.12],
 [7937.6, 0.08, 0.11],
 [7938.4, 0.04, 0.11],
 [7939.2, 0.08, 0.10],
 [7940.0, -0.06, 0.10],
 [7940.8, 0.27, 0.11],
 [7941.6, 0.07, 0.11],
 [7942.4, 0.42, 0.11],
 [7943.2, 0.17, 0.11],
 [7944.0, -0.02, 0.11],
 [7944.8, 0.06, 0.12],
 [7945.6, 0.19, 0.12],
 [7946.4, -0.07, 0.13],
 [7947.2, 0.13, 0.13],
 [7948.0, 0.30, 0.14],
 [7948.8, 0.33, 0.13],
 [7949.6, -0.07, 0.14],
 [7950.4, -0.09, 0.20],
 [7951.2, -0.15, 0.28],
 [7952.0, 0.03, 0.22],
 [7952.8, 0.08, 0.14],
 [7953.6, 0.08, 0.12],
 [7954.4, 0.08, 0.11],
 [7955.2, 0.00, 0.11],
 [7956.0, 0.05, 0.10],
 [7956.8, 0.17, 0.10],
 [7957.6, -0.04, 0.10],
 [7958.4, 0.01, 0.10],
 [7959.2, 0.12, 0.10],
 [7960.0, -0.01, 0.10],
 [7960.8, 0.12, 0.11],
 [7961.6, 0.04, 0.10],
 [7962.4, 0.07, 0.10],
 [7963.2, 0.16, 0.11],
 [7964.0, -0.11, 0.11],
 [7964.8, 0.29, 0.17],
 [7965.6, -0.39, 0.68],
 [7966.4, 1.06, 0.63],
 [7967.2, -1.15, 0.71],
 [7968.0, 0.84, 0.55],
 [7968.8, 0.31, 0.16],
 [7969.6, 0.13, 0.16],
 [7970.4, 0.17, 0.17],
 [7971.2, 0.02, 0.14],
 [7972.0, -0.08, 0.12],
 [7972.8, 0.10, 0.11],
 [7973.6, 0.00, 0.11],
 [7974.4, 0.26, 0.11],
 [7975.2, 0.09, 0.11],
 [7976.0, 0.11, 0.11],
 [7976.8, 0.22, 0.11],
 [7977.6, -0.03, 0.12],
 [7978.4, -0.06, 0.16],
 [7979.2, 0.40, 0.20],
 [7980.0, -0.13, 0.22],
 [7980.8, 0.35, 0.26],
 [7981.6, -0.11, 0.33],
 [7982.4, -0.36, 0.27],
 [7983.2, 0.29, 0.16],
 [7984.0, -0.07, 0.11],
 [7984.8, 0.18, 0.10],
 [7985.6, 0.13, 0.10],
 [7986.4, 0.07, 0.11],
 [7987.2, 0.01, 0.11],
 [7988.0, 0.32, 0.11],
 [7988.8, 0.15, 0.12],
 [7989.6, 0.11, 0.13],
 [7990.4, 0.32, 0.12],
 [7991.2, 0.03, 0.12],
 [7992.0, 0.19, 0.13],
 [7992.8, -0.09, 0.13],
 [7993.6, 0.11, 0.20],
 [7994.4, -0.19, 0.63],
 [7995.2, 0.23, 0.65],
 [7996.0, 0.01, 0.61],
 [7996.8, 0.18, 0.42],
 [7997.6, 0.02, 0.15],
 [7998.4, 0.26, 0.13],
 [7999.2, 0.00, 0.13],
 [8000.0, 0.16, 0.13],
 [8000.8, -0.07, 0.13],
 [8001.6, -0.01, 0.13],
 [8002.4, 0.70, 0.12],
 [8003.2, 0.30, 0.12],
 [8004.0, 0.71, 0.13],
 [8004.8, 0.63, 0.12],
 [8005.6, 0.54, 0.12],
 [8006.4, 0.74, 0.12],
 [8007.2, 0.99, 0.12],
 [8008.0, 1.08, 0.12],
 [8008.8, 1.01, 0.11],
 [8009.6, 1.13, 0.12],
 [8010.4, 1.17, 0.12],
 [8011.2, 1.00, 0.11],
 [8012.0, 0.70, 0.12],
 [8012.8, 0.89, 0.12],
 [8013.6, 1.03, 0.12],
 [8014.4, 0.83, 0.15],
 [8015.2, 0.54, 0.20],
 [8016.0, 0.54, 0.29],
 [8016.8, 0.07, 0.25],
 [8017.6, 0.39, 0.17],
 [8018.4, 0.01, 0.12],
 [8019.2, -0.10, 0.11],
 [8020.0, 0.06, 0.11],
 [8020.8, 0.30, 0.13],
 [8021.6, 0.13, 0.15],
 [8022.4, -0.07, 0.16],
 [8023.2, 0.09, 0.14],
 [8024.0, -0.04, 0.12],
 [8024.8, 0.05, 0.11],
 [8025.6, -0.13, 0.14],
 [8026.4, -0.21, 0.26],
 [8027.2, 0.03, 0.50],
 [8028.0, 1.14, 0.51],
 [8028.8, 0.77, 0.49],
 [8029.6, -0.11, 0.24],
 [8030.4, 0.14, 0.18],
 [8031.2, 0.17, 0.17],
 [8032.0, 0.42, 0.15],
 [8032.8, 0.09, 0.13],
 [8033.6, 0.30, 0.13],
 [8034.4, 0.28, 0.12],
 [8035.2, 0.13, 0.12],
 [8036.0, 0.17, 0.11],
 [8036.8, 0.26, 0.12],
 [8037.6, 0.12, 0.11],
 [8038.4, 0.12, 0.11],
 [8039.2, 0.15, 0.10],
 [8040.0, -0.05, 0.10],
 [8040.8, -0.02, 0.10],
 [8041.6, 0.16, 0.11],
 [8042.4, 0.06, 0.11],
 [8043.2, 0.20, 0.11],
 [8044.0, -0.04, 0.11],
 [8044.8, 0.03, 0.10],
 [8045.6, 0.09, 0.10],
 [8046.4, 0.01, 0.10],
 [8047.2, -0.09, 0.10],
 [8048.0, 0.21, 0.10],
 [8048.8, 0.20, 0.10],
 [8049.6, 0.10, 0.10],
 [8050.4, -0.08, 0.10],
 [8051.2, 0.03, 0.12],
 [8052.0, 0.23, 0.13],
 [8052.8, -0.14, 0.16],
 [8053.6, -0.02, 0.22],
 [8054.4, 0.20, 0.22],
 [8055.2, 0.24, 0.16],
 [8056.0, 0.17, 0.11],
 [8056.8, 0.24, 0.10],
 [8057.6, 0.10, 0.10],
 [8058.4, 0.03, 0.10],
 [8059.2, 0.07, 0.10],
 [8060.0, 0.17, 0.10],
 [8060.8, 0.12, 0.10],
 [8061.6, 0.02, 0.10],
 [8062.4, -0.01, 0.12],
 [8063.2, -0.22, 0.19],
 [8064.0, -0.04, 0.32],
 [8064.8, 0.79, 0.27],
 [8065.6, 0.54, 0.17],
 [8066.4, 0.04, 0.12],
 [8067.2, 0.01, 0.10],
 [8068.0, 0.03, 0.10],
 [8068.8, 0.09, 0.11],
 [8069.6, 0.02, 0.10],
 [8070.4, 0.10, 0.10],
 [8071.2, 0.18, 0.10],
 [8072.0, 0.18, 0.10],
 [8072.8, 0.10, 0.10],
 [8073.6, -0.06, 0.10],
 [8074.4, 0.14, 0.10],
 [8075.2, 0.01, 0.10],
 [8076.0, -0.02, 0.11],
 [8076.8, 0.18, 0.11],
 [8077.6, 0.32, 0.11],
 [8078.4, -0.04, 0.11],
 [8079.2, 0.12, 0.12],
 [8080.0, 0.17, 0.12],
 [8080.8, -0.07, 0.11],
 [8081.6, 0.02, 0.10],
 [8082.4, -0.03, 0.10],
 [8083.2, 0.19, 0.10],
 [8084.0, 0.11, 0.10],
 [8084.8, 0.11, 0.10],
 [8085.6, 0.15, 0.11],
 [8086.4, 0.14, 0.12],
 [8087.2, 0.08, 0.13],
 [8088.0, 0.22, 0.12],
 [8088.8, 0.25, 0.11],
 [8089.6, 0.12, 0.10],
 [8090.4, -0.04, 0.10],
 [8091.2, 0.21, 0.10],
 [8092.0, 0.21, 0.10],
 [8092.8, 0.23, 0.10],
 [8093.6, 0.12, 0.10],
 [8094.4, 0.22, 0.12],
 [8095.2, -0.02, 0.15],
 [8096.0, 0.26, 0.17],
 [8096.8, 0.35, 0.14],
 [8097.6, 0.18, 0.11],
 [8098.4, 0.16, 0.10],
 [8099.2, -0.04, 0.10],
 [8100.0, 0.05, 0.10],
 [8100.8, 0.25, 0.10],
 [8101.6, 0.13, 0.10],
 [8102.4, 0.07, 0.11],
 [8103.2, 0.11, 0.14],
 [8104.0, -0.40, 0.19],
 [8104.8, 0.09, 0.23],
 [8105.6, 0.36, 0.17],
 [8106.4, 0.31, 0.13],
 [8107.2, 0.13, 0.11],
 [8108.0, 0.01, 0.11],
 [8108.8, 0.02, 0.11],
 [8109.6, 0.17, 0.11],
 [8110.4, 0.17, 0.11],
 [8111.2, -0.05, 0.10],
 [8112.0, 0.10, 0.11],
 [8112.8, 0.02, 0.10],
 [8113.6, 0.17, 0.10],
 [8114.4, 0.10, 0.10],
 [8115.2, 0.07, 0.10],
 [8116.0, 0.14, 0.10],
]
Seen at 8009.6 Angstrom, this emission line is [O II] 3727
